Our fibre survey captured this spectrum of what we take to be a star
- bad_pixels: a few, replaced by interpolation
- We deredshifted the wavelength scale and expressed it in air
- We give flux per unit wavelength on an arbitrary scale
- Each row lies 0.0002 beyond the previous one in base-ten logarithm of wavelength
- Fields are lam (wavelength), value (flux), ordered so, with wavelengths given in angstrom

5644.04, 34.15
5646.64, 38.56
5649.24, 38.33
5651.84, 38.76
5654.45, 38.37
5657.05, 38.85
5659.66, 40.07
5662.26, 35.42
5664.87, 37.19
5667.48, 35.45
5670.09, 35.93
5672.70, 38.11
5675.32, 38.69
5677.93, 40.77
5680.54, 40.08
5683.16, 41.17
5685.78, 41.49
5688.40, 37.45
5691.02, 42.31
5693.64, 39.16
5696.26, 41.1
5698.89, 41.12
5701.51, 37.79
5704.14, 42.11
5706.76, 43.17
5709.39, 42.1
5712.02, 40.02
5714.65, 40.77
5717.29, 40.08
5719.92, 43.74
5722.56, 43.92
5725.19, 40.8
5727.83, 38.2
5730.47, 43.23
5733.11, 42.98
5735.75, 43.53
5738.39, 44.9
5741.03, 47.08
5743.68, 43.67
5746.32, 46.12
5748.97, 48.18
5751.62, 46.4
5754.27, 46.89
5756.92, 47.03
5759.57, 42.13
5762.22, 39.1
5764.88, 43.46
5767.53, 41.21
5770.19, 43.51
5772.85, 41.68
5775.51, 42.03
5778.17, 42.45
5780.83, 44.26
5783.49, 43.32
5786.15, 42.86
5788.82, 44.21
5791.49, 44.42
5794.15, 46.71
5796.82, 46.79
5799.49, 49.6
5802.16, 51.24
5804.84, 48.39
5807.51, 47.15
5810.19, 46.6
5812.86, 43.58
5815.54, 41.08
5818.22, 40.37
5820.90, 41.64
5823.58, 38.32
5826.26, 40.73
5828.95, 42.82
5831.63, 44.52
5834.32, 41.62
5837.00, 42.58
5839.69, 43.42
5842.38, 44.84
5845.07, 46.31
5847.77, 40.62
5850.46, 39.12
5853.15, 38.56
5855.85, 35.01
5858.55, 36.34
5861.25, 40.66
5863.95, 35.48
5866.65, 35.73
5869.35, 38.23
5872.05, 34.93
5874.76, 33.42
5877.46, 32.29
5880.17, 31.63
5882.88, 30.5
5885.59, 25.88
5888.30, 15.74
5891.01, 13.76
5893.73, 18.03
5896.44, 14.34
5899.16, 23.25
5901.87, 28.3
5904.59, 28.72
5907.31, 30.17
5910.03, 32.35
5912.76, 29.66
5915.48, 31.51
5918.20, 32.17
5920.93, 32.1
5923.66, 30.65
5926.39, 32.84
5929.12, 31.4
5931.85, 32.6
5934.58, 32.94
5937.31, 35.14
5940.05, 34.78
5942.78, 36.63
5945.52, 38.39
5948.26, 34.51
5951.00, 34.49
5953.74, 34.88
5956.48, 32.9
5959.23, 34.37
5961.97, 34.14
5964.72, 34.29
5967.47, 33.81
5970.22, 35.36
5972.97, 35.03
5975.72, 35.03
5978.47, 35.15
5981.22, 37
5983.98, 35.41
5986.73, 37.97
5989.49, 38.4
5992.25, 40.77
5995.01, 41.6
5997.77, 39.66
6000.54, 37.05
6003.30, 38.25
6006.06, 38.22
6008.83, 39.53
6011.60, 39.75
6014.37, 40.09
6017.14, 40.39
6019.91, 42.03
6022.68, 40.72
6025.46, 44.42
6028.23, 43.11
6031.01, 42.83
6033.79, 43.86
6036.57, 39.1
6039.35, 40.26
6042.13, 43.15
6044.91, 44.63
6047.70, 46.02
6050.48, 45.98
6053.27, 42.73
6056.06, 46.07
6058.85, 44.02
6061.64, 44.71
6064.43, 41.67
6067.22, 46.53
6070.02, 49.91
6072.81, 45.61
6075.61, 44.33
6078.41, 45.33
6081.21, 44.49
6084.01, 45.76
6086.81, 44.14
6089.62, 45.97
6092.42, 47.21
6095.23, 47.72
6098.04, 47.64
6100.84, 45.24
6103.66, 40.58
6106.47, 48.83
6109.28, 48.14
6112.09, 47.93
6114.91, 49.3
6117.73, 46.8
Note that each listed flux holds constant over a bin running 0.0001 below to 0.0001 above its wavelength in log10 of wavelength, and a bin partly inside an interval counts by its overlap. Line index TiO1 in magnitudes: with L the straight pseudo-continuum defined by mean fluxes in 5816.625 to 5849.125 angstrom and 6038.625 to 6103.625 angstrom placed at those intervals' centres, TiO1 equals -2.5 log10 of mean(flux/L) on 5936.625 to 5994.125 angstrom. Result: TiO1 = 0.22 mag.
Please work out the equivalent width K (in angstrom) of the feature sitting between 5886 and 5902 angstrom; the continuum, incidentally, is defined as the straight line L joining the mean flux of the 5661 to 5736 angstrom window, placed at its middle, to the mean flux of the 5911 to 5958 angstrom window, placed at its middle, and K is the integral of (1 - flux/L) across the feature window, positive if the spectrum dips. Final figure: 7.4 angstrom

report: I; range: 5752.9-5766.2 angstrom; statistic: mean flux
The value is 43.7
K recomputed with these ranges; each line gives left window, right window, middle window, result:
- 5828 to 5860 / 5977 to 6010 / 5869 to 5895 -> 8.7 angstrom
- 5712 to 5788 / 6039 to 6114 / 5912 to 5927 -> 4.4 angstrom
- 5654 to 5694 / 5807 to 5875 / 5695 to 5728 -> -1.7 angstrom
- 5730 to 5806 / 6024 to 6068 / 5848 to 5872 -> 3.8 angstrom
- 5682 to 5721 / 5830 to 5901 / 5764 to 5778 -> -1.7 angstrom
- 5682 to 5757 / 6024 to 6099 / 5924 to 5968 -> 9.8 angstrom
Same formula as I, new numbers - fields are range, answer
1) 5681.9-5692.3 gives 40.6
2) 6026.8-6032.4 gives 43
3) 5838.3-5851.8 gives 42.8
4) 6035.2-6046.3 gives 41.8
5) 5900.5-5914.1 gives 29.8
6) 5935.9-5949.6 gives 35.9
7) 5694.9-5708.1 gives 41.1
